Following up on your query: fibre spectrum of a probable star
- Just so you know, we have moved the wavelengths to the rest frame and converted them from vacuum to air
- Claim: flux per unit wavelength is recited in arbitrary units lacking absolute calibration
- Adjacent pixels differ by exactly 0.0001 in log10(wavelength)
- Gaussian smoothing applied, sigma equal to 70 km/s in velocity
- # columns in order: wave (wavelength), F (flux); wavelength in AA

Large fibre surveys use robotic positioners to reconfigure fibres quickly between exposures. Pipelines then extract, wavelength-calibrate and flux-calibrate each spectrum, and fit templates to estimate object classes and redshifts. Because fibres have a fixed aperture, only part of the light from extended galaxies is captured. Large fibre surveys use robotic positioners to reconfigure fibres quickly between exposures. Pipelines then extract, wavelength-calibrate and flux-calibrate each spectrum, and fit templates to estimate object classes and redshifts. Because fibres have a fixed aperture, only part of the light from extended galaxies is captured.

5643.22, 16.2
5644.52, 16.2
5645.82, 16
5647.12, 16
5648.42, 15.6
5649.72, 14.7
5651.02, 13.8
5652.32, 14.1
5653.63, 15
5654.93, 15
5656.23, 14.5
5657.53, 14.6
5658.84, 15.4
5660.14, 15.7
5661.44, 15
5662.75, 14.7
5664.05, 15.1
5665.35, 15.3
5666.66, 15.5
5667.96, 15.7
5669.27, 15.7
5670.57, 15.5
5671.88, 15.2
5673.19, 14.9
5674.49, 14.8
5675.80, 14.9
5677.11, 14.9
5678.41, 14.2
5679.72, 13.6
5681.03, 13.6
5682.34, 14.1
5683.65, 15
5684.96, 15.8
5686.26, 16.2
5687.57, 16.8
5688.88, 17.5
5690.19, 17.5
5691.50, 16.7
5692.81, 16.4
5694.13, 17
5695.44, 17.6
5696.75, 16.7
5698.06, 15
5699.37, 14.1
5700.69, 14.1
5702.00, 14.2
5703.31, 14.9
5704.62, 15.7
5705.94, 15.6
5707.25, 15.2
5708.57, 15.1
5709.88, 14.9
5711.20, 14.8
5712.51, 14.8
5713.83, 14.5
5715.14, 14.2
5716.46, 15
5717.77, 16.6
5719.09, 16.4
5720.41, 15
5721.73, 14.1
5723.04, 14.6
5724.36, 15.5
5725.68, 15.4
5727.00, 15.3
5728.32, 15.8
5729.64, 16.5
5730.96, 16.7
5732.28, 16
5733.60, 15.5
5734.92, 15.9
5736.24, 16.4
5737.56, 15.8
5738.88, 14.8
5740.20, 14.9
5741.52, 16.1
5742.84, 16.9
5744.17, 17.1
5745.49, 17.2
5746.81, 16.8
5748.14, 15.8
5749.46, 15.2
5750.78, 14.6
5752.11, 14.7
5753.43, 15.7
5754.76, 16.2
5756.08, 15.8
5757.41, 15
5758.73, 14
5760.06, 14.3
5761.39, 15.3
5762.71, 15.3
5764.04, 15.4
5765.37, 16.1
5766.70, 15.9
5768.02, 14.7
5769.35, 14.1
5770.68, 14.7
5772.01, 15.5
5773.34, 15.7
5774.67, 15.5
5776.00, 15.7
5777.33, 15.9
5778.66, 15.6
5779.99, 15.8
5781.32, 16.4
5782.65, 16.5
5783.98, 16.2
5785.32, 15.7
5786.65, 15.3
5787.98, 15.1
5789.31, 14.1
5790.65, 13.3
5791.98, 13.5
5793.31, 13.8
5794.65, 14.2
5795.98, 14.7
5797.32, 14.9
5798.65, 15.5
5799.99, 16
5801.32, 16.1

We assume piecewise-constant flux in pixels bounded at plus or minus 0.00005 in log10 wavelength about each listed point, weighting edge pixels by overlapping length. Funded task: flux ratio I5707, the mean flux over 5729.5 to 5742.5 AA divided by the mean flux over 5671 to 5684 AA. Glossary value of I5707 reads 1.09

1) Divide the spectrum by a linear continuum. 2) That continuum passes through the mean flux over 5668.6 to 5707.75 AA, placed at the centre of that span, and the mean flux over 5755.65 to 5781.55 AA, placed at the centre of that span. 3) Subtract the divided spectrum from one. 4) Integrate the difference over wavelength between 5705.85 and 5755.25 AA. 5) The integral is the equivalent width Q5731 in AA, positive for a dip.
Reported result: -0.6 AA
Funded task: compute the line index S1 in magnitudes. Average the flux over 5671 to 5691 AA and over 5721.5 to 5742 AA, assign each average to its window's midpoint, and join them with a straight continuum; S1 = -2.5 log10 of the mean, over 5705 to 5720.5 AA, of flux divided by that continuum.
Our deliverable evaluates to 0.02 mag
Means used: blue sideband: 15.3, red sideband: 15.6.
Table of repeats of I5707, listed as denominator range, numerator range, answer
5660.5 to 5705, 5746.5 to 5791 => 1.00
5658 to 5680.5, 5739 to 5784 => 1.04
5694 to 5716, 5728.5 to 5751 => 1.06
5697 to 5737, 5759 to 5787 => 1.01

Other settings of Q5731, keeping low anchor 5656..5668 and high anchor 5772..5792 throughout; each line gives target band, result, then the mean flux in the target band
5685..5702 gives -1.1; 16.2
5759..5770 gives 0.2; 15.1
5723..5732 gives -0.3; 15.8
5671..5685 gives 0.5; 14.6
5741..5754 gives -0.6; 16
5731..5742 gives -0.3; 15.7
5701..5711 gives 0.1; 15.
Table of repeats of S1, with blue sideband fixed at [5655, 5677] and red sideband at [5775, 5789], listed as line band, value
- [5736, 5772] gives 0.008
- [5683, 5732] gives -0.016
